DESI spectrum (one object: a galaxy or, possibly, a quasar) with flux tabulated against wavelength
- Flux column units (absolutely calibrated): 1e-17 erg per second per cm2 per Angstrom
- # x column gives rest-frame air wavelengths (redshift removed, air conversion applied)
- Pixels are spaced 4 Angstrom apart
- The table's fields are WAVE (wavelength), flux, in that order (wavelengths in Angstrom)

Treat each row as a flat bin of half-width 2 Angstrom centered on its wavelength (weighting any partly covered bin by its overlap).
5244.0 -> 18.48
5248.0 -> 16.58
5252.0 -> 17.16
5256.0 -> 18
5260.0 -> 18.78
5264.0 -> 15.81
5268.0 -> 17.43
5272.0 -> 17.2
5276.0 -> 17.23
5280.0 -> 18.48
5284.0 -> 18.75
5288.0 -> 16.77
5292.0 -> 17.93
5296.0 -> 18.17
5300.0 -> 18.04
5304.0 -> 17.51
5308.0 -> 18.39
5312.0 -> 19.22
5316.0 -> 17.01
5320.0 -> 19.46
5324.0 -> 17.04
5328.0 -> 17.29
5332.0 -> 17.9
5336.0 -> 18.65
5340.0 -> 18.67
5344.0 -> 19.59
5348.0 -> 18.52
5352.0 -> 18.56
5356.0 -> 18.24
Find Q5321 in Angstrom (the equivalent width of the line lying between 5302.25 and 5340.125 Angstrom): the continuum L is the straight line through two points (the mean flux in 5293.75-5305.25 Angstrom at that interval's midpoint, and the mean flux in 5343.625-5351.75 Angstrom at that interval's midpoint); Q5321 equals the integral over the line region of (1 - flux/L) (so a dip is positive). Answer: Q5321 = 0.5 Angstrom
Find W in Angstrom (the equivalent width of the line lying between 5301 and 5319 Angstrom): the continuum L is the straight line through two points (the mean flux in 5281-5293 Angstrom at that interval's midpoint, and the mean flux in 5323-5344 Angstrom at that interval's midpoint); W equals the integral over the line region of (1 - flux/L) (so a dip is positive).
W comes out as -0.1 Angstrom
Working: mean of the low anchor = 17.9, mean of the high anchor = 18.1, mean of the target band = 18.1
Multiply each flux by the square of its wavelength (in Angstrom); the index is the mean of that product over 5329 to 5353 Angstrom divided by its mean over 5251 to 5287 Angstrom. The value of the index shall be 1.08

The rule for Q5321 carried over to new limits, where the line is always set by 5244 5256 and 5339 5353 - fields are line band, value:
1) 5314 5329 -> 0.61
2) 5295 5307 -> 0.14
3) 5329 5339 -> 0.25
